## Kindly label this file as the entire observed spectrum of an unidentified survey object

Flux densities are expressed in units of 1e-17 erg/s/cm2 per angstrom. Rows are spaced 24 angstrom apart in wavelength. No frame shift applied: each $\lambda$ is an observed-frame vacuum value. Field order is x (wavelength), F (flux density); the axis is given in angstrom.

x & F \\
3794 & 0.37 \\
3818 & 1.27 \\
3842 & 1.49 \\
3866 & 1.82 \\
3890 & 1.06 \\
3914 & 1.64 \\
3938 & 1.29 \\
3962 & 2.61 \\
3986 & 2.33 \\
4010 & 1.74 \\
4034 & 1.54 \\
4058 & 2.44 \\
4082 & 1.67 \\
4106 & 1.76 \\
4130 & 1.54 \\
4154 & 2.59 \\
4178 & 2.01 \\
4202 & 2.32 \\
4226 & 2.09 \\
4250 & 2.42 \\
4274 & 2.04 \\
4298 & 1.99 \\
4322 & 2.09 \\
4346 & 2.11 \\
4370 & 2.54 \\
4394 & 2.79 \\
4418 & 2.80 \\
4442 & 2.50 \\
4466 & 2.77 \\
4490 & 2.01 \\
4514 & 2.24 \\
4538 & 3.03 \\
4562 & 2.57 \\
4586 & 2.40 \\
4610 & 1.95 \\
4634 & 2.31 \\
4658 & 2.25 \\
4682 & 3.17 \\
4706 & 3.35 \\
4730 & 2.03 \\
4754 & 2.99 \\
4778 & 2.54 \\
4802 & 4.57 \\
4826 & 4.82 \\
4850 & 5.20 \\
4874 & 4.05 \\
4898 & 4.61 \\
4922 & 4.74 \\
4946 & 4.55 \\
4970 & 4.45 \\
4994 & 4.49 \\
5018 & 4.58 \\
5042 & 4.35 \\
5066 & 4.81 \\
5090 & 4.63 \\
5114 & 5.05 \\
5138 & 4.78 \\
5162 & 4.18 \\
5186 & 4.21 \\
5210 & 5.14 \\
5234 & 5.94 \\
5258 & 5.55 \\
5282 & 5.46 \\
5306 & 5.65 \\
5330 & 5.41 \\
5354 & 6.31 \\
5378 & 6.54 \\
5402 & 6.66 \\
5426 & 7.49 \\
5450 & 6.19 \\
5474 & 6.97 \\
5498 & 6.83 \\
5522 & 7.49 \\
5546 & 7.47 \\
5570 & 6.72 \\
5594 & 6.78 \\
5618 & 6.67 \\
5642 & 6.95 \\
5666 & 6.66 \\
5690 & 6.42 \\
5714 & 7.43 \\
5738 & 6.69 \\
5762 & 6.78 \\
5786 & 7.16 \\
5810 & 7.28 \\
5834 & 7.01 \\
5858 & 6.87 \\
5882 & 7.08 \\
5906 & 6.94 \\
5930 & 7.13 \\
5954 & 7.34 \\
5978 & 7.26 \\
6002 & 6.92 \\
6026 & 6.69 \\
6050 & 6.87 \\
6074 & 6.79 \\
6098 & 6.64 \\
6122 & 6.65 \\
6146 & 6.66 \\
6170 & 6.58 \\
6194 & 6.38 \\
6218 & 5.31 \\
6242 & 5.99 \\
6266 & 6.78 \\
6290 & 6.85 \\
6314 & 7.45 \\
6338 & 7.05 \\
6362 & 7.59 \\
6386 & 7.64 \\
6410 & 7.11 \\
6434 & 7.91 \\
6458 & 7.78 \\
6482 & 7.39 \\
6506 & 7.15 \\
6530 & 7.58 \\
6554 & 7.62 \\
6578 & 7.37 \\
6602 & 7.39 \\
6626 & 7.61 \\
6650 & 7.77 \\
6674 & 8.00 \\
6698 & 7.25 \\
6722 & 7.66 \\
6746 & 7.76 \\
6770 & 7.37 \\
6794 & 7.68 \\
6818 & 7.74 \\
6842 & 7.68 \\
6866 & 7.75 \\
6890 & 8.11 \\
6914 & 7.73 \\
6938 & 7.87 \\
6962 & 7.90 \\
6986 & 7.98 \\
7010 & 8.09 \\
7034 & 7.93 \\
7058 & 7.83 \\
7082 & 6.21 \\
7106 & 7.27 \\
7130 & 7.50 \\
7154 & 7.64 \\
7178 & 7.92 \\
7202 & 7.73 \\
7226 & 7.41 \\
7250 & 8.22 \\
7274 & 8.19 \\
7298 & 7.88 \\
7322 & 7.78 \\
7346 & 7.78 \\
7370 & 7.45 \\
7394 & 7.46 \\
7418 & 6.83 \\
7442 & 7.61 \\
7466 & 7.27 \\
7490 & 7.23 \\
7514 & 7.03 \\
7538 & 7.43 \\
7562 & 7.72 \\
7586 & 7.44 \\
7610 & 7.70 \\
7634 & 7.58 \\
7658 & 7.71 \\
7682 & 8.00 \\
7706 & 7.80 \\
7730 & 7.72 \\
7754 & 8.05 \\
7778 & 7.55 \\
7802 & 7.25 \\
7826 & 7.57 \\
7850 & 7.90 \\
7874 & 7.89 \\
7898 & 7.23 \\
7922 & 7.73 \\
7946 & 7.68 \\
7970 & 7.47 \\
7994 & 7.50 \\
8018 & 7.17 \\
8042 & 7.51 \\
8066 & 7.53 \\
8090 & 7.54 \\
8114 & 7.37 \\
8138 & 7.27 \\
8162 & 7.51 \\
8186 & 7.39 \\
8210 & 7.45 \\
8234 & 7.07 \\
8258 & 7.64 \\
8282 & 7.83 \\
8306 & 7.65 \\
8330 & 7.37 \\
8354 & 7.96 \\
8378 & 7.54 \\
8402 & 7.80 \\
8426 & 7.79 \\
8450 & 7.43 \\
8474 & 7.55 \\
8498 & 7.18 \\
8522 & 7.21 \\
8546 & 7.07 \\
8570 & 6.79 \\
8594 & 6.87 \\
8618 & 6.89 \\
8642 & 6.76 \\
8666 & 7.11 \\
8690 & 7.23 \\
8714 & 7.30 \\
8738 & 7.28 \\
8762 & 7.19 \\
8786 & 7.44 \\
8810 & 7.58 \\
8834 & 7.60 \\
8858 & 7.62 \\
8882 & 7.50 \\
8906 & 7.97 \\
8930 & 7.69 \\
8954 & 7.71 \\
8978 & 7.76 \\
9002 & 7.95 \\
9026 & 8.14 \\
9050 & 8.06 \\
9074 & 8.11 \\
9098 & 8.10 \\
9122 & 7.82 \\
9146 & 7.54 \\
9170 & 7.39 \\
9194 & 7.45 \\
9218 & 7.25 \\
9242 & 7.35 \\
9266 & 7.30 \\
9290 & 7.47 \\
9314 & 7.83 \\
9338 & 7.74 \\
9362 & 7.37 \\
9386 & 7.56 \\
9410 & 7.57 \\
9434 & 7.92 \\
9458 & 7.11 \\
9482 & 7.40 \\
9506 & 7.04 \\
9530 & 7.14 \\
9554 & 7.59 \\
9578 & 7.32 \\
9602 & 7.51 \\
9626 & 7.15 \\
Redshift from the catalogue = 0.202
